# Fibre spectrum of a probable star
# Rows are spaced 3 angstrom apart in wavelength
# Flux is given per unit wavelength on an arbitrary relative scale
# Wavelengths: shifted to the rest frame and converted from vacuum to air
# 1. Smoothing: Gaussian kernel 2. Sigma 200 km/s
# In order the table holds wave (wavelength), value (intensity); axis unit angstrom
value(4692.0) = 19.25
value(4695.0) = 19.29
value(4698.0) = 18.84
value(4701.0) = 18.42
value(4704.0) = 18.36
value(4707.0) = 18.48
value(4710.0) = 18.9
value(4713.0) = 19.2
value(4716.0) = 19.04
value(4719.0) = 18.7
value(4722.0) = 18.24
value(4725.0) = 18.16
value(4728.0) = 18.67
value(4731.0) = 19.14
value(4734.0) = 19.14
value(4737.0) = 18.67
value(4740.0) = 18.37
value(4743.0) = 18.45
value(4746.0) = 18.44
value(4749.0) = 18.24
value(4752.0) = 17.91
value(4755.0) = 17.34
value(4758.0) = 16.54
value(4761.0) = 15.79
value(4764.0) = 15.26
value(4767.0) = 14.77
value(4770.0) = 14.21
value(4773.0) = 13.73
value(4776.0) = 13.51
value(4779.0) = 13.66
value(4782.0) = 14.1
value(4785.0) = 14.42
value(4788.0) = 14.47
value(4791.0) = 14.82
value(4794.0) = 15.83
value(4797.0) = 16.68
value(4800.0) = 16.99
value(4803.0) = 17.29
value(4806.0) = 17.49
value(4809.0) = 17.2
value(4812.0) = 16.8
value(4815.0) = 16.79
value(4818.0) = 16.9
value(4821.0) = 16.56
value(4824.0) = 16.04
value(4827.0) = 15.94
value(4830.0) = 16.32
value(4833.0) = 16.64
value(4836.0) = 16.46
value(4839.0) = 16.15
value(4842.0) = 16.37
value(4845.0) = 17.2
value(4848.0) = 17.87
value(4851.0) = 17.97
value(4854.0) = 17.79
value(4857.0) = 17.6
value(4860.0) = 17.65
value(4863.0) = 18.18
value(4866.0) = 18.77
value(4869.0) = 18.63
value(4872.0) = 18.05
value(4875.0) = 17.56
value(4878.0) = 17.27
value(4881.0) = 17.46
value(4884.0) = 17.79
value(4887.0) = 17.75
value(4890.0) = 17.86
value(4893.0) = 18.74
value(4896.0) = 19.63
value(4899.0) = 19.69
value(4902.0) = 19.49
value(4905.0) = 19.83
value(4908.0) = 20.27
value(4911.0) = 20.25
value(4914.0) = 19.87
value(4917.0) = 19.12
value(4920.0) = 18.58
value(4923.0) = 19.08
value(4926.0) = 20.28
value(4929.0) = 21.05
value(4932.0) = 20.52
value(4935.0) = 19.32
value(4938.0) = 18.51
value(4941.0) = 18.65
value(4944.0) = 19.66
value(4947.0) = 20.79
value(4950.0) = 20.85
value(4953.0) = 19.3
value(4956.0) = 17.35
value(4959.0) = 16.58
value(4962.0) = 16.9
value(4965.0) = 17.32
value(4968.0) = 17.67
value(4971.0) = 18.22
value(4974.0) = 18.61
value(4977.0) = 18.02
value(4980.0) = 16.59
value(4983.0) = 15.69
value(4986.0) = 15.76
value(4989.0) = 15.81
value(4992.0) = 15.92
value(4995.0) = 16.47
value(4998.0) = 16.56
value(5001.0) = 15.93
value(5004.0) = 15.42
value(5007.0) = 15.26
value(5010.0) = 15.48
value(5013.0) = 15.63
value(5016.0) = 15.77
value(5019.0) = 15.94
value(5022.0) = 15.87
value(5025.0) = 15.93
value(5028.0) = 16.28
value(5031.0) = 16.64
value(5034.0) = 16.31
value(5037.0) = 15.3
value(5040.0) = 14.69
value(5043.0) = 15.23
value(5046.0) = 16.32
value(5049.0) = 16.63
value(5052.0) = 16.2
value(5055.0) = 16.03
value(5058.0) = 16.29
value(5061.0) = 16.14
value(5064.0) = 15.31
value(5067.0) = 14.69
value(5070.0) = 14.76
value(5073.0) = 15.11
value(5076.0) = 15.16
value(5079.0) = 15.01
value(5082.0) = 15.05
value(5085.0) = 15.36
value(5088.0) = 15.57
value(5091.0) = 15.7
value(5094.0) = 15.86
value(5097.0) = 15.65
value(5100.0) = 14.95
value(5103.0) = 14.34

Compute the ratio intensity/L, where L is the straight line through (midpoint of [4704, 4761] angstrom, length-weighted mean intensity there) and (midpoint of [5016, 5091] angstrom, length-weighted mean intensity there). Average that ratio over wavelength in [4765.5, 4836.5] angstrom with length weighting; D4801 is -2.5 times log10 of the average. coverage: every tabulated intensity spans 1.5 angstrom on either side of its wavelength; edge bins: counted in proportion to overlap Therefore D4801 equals 0.13 mag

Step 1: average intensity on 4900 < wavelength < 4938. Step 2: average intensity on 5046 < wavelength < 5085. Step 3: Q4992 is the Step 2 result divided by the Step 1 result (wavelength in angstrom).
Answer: 0.79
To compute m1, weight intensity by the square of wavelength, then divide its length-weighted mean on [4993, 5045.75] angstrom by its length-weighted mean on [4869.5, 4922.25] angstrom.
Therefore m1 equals 0.9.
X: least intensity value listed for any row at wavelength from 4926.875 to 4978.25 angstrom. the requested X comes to 16.58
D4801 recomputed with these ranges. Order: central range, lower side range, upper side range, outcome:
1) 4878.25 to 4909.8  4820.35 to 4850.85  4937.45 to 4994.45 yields -0.10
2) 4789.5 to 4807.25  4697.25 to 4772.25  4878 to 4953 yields 0.12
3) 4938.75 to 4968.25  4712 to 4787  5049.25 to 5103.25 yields -0.16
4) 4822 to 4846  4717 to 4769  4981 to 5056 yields 0.05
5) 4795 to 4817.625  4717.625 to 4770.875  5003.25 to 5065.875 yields 0.01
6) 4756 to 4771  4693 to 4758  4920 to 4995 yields 0.20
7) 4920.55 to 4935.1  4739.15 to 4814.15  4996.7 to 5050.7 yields -0.25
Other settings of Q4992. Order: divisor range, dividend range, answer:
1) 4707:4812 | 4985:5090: 0.93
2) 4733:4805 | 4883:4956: 1.20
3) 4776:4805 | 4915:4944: 1.27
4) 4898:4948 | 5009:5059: 0.81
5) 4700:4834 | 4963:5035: 0.97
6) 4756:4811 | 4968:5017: 1.06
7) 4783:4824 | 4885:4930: 1.19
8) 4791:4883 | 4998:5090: 0.91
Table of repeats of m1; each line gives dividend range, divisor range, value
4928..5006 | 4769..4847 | 1.19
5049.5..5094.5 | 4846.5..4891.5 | 0.94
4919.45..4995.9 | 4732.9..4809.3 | 1.21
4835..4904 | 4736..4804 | 1.17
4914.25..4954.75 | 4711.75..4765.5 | 1.18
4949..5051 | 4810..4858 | 1.05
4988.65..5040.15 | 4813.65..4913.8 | 0.95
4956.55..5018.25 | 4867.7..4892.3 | 0.97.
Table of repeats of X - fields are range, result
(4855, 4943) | 17.27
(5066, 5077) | 14.69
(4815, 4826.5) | 16.04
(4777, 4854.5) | 13.66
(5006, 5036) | 15.26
